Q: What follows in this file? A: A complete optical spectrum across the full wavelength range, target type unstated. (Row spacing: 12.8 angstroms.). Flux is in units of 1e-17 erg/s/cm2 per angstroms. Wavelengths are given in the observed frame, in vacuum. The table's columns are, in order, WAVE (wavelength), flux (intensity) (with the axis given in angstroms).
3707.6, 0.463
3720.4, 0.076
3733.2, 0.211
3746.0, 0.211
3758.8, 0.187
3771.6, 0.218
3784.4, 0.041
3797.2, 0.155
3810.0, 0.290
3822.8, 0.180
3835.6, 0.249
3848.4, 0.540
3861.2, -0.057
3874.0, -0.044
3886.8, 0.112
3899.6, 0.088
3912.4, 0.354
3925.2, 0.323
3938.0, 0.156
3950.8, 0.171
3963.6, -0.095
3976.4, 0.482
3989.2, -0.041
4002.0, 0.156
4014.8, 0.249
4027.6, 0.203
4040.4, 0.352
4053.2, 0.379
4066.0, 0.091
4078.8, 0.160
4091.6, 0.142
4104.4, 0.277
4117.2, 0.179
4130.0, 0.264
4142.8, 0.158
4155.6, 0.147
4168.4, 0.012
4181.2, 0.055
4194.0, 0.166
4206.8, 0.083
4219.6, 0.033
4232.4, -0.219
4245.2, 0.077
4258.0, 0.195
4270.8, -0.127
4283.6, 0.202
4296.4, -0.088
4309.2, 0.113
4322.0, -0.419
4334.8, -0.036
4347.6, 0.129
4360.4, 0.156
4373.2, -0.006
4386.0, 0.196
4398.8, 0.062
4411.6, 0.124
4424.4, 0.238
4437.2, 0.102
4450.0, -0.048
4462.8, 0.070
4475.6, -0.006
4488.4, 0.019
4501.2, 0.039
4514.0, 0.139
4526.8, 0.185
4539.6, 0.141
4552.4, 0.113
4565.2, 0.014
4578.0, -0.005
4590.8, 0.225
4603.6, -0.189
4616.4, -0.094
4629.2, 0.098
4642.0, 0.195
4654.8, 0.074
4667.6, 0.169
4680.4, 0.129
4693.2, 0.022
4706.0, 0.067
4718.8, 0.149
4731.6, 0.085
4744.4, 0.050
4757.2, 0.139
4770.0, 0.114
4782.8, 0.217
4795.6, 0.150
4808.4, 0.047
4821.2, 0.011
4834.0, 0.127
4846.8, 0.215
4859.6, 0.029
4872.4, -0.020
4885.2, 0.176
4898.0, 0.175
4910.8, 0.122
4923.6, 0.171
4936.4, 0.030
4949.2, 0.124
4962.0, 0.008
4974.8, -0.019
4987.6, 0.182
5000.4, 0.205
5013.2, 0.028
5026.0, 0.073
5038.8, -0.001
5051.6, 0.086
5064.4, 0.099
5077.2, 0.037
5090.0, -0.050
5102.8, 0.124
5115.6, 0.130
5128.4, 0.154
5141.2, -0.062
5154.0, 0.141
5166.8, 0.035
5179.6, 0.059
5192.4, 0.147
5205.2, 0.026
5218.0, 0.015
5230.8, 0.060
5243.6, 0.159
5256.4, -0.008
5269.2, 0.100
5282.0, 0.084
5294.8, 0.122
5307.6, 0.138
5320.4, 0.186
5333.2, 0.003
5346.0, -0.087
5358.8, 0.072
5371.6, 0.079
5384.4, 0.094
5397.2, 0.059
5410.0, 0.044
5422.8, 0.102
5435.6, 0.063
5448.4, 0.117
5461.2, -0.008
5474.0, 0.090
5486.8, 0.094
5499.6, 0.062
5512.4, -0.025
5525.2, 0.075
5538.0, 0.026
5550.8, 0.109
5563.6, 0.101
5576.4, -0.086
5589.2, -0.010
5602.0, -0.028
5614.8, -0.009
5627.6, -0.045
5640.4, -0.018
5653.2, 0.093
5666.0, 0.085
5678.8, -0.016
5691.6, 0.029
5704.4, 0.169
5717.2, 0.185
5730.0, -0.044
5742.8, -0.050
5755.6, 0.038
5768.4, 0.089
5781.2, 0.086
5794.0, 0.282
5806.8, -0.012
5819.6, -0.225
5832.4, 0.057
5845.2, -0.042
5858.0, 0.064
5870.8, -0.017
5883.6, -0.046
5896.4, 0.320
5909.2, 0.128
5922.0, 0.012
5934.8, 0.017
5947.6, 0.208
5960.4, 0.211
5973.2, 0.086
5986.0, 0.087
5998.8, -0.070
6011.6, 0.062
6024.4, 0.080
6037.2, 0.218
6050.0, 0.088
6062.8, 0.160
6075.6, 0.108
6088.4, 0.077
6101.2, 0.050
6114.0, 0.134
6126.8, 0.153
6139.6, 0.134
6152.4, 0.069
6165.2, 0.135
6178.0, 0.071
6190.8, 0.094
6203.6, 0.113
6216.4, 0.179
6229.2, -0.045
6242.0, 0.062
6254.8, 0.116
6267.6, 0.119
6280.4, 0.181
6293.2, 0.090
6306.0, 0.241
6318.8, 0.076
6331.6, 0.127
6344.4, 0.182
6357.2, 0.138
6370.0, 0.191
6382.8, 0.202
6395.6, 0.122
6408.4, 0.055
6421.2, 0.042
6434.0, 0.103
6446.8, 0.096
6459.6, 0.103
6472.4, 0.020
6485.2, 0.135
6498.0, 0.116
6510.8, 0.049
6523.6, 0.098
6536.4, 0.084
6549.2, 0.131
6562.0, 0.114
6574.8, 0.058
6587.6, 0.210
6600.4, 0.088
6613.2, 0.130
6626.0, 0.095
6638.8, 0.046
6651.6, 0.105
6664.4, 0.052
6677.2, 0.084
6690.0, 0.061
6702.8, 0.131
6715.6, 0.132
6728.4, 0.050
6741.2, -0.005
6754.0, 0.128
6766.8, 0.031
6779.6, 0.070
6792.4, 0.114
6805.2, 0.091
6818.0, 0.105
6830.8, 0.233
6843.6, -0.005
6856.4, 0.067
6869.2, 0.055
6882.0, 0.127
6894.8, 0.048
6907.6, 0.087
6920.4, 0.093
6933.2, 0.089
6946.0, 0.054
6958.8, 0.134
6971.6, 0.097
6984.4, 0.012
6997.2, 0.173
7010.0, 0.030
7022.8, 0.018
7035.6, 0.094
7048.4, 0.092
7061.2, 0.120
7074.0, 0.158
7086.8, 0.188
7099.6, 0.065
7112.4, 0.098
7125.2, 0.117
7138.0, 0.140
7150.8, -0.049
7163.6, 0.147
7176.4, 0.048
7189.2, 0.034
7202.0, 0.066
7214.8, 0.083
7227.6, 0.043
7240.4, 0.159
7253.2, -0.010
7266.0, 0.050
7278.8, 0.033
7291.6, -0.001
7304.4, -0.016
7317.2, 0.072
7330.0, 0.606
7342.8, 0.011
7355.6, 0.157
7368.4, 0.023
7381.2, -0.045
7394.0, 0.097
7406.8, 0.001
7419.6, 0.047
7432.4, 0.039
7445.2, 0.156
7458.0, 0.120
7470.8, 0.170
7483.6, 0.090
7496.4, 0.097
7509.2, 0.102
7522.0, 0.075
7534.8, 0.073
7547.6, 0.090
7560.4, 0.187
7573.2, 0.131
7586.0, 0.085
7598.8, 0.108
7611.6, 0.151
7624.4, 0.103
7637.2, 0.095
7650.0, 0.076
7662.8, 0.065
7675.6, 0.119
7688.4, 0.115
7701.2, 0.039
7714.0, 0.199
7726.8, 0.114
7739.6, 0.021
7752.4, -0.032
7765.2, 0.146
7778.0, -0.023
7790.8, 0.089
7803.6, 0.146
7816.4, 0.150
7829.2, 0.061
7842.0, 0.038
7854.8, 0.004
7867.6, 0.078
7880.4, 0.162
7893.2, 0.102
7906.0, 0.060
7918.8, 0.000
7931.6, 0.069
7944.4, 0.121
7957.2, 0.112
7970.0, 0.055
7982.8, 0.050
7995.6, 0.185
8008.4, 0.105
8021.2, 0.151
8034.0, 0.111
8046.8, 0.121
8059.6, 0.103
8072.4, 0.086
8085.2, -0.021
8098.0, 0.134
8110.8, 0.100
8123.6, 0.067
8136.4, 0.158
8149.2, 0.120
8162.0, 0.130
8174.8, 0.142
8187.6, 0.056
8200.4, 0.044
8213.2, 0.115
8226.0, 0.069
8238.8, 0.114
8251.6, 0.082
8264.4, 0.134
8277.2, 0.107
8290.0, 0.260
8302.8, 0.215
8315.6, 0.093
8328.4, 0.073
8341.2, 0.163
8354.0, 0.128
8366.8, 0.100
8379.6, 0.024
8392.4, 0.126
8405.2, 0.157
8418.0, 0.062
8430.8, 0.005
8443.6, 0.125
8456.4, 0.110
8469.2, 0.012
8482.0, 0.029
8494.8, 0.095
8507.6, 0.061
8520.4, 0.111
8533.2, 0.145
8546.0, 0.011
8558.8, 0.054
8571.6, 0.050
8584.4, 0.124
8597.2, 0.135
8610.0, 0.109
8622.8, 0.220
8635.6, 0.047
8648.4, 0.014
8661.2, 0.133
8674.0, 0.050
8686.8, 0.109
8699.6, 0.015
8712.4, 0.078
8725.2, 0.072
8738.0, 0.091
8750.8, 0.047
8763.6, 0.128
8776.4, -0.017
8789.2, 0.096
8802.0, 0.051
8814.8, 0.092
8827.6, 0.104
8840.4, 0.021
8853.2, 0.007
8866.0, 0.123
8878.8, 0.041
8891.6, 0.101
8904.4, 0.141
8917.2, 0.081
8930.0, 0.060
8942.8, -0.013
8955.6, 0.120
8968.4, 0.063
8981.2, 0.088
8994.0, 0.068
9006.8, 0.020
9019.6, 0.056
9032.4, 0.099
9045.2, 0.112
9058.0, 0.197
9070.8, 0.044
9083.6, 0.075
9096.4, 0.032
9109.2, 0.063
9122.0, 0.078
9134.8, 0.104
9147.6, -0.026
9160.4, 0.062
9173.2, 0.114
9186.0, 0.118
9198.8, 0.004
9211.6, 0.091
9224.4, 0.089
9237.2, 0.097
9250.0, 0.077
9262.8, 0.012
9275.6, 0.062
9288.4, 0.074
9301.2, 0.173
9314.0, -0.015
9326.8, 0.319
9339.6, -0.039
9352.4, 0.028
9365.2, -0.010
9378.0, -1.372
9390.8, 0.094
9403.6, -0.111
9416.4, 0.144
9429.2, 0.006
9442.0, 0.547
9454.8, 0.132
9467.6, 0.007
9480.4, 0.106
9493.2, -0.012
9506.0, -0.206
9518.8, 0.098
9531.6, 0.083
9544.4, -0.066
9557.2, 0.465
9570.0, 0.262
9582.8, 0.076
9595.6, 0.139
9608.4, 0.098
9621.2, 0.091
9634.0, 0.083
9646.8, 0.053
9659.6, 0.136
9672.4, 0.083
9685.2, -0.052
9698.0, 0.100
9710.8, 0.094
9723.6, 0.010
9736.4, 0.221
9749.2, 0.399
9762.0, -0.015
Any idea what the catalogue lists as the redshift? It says 0.97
